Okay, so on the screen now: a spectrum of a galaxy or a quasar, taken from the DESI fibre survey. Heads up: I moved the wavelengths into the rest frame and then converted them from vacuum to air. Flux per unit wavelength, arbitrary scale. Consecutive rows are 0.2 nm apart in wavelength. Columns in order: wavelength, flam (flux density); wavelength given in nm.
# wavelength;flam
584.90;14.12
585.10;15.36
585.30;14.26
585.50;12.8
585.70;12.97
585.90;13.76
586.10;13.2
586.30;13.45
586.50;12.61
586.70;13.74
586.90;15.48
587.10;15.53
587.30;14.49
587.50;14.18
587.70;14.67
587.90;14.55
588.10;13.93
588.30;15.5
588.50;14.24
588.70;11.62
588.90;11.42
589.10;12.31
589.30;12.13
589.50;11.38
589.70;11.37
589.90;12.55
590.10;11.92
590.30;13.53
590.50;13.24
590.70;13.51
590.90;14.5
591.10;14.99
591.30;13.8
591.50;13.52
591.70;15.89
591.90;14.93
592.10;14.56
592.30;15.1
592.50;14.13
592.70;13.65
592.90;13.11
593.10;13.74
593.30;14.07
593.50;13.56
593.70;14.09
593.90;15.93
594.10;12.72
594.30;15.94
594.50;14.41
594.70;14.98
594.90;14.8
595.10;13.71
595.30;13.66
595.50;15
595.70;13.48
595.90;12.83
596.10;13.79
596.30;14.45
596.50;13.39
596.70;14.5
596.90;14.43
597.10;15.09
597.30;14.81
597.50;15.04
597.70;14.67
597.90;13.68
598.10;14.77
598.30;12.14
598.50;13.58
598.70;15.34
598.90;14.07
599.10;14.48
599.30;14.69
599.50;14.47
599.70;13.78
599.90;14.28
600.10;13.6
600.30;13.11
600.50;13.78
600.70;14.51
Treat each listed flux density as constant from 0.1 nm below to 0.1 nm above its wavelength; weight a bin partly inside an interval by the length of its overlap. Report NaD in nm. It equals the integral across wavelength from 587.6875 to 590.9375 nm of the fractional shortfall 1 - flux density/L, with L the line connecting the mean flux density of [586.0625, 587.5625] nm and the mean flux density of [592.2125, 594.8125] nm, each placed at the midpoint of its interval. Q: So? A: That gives 0.27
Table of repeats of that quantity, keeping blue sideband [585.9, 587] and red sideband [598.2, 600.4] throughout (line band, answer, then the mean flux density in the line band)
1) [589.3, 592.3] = 0.05 nm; 13.6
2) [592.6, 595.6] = -0.08 nm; 14.2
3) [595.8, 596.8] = 0.01 nm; 13.8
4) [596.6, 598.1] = -0.07 nm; 14.6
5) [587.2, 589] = -0.01 nm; 13.8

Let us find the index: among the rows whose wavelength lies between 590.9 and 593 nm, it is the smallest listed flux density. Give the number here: 13.11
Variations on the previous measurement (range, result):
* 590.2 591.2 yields 13.24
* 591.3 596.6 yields 12.72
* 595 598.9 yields 12.14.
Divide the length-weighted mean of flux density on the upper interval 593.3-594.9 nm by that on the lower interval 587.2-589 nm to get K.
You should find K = 1.0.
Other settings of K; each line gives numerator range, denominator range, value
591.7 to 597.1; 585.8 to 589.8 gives 1.06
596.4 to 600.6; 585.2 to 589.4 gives 1.04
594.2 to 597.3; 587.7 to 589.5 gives 1.09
